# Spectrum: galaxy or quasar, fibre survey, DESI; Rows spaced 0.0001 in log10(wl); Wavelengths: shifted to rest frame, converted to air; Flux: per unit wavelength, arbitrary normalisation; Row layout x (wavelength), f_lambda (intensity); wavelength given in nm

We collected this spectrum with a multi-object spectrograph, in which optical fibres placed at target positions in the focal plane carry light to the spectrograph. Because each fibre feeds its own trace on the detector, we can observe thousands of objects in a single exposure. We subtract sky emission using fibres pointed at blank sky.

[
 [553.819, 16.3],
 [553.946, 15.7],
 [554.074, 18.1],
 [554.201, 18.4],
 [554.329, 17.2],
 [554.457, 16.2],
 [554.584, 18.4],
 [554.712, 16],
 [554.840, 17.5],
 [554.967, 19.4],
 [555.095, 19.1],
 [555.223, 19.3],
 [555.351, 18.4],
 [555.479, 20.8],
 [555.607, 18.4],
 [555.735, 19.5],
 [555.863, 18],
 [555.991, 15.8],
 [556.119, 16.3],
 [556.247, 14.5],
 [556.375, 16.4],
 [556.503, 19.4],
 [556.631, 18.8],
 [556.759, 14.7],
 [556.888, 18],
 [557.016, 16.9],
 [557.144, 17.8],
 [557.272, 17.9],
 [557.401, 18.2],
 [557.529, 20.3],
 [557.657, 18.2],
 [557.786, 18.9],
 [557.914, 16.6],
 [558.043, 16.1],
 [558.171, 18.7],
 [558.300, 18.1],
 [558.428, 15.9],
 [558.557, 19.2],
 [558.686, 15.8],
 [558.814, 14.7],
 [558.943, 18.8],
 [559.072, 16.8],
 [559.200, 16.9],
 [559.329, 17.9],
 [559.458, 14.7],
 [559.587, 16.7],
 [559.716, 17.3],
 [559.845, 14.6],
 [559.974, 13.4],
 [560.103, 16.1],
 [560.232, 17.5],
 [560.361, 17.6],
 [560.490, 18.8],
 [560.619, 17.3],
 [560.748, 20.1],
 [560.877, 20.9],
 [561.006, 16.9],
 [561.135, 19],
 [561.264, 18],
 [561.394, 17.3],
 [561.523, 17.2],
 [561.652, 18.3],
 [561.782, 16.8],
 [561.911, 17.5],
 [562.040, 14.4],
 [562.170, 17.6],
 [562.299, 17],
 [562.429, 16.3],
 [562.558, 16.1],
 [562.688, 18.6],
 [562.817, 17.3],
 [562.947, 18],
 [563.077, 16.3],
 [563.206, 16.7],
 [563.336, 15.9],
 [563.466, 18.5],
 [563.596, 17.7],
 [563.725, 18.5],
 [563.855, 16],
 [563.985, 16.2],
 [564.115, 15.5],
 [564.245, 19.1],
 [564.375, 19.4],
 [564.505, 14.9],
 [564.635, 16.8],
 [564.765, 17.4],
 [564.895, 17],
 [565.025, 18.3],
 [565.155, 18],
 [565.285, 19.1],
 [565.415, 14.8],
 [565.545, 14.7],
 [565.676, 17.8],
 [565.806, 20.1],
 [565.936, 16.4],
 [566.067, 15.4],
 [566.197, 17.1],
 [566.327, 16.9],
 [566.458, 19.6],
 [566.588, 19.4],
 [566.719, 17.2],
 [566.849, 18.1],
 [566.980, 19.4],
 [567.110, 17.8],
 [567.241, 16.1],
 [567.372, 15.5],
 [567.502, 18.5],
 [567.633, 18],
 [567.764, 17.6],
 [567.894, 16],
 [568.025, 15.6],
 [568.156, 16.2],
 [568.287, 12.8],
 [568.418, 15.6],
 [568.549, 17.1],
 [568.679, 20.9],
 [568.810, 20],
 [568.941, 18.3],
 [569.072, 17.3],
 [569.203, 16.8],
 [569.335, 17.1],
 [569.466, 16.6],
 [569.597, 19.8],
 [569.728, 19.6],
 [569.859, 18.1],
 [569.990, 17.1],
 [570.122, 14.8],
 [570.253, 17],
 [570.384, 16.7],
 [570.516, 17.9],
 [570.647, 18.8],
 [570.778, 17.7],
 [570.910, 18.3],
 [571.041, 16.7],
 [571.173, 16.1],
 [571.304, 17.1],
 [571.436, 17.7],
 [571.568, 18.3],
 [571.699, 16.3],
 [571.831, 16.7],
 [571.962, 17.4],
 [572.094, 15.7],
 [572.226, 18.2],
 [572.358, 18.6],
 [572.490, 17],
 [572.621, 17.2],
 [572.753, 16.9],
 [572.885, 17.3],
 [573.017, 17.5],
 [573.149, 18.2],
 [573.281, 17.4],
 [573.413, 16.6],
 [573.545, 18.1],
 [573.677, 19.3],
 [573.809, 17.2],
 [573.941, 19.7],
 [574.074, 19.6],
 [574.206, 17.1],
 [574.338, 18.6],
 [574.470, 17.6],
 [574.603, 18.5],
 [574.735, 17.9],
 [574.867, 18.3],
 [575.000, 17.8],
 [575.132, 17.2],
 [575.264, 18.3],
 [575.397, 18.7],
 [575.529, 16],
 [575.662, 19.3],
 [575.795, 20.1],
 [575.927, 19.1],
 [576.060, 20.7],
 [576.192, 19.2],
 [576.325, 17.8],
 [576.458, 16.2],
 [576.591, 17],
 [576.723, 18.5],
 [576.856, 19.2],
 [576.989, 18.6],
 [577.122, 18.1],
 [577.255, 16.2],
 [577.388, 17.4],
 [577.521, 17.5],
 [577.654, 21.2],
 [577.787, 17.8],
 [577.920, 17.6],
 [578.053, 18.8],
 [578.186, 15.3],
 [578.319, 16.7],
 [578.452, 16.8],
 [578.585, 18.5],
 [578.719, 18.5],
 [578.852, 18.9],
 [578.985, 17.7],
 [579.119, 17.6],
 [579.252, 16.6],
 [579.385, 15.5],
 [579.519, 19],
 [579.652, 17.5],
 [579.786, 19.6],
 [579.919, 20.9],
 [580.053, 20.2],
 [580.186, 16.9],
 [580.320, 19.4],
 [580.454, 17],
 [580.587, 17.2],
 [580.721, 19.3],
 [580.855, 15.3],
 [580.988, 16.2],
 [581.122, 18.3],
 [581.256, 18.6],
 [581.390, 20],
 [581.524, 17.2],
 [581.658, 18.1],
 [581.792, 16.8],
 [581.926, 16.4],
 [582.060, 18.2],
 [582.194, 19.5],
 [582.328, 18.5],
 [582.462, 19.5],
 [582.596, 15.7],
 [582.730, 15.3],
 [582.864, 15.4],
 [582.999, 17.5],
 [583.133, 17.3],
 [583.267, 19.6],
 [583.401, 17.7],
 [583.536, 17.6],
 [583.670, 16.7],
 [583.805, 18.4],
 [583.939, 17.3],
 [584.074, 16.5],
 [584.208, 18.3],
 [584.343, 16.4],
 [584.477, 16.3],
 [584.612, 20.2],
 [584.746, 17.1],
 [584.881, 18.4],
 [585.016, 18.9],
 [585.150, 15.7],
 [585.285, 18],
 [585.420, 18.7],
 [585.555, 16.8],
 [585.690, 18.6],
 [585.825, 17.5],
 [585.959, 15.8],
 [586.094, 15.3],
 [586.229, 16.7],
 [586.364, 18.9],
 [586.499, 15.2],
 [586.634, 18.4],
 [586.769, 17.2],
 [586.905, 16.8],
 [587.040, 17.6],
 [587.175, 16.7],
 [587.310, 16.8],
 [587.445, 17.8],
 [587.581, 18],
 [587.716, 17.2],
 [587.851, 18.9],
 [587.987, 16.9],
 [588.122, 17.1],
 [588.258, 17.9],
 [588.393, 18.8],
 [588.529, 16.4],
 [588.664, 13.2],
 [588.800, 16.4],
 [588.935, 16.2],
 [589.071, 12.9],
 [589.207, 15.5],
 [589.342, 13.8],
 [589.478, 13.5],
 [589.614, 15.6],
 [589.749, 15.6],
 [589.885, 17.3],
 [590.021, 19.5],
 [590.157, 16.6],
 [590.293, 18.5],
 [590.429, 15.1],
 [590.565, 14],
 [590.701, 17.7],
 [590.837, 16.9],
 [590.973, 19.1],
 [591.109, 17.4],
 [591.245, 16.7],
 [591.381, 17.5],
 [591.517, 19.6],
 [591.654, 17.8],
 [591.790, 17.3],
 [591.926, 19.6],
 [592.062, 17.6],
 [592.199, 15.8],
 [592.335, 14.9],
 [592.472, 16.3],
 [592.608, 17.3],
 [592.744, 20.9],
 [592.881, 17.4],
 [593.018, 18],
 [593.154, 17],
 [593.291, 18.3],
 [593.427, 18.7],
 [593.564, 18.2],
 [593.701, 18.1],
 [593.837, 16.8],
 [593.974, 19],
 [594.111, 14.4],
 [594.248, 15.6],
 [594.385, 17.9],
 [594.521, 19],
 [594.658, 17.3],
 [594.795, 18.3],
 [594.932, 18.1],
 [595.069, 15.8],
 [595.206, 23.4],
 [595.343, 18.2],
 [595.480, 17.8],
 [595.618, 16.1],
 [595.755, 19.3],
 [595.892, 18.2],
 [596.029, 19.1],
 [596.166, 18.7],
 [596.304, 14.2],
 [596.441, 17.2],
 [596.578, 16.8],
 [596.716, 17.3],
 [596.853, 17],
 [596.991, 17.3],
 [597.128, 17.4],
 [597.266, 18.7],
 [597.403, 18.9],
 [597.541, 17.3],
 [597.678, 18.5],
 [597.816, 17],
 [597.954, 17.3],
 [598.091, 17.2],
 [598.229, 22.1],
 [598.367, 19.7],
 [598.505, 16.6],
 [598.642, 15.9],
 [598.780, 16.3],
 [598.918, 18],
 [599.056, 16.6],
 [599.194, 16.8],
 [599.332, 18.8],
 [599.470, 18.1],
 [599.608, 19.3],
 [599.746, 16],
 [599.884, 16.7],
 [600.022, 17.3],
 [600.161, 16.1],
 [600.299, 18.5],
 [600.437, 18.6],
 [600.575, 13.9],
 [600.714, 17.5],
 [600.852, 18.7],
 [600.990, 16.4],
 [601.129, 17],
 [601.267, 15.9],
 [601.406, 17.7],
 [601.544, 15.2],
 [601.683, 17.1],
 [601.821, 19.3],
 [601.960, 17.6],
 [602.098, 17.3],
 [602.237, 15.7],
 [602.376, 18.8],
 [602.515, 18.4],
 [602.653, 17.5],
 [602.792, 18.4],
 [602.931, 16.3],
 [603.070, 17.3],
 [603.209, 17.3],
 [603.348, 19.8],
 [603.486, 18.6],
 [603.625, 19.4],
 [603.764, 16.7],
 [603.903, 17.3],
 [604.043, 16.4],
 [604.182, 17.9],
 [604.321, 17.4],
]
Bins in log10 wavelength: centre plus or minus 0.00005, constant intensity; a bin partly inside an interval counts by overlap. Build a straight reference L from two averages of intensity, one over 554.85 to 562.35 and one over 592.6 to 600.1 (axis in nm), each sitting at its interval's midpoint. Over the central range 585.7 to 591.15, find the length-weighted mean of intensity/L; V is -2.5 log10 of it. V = 0.06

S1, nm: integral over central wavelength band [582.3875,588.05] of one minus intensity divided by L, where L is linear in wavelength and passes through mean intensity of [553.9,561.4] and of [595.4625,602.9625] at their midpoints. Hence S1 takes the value 0.04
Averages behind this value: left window 17.5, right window 17.5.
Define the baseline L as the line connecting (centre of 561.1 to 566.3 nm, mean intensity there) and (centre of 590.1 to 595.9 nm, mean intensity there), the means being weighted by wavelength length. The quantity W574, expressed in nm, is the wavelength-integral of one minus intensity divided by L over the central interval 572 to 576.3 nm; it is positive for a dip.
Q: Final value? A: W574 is -0.19 nm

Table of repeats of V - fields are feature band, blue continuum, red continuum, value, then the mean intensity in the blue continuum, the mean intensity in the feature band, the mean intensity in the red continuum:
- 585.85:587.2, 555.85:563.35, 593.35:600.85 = 0.04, 17.2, 16.9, 17.7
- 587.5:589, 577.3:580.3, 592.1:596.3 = 0.05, 18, 17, 17.7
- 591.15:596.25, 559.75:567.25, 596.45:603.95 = -0.02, 17.3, 17.8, 17.5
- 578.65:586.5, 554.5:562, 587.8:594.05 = -0.03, 17.5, 17.7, 17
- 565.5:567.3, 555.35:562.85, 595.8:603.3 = -0.01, 17.4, 17.6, 17.5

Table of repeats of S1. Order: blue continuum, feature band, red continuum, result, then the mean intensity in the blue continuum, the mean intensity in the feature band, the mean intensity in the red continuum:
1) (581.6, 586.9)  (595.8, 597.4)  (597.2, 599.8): 0.024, 17.4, 17.5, 17.9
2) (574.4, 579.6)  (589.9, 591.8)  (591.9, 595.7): 0.036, 18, 17.4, 17.7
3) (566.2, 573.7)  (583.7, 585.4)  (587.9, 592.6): -0.078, 17.4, 17.6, 16.6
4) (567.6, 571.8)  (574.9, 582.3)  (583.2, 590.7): -0.395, 17.3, 18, 17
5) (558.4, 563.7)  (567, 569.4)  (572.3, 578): 0.071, 17.2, 17.1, 18.1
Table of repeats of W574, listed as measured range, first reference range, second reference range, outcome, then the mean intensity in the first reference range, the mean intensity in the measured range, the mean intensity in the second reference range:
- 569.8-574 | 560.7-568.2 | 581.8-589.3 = -0.03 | 17.4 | 17.4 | 17.2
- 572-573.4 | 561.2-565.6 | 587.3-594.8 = -0.02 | 17.1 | 17.4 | 17.1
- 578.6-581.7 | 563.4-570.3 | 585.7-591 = -0.21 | 17.3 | 18.1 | 16.7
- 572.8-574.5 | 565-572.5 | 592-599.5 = -0.06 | 17.4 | 18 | 17.7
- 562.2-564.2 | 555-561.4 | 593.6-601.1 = 0.06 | 17.6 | 17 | 17.6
